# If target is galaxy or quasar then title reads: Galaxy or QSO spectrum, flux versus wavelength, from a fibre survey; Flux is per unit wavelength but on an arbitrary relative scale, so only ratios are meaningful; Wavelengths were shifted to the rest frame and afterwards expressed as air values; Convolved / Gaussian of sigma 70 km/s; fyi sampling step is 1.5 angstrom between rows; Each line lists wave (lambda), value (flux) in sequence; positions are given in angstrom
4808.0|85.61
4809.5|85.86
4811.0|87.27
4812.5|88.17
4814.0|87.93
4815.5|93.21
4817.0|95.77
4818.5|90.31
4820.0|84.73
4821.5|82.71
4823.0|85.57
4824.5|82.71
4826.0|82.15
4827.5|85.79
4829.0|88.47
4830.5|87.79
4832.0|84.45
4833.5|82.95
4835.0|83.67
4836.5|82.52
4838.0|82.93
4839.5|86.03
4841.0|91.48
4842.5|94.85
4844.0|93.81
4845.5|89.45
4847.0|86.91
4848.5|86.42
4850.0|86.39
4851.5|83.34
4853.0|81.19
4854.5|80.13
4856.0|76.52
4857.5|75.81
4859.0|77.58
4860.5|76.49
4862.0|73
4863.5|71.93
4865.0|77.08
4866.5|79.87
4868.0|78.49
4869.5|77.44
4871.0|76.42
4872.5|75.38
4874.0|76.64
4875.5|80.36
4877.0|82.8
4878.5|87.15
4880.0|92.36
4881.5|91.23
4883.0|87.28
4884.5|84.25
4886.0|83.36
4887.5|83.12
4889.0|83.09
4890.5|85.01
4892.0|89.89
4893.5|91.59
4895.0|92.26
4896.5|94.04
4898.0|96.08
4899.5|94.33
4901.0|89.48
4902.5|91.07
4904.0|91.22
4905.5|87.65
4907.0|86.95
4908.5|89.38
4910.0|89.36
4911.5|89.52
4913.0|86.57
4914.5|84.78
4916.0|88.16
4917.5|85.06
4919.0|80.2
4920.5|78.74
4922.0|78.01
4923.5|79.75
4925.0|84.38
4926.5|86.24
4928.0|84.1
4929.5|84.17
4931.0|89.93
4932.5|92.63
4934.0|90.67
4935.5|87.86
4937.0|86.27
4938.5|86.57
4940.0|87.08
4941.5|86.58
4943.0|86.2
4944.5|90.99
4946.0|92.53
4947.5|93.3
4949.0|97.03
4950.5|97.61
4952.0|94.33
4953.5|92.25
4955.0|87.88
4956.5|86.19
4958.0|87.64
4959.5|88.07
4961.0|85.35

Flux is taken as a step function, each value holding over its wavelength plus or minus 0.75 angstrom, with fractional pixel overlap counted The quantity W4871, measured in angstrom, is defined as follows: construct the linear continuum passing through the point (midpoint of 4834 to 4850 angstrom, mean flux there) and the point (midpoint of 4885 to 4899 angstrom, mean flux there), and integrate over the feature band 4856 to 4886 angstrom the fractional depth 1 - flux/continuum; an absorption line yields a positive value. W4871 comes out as 2.8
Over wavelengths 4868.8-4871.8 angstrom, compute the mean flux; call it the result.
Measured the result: 76.9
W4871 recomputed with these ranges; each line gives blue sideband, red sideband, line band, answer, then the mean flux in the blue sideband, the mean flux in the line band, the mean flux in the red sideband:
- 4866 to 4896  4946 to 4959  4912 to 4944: 1.3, 84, 85.5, 92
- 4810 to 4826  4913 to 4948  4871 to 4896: 0.5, 87.5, 85.2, 86.2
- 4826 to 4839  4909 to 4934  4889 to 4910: -1.3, 84.7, 90.4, 85.3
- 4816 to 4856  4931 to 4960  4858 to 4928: 3.0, 86.1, 84.4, 90.1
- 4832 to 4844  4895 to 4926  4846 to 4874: 2.6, 86.7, 78.9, 87.3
